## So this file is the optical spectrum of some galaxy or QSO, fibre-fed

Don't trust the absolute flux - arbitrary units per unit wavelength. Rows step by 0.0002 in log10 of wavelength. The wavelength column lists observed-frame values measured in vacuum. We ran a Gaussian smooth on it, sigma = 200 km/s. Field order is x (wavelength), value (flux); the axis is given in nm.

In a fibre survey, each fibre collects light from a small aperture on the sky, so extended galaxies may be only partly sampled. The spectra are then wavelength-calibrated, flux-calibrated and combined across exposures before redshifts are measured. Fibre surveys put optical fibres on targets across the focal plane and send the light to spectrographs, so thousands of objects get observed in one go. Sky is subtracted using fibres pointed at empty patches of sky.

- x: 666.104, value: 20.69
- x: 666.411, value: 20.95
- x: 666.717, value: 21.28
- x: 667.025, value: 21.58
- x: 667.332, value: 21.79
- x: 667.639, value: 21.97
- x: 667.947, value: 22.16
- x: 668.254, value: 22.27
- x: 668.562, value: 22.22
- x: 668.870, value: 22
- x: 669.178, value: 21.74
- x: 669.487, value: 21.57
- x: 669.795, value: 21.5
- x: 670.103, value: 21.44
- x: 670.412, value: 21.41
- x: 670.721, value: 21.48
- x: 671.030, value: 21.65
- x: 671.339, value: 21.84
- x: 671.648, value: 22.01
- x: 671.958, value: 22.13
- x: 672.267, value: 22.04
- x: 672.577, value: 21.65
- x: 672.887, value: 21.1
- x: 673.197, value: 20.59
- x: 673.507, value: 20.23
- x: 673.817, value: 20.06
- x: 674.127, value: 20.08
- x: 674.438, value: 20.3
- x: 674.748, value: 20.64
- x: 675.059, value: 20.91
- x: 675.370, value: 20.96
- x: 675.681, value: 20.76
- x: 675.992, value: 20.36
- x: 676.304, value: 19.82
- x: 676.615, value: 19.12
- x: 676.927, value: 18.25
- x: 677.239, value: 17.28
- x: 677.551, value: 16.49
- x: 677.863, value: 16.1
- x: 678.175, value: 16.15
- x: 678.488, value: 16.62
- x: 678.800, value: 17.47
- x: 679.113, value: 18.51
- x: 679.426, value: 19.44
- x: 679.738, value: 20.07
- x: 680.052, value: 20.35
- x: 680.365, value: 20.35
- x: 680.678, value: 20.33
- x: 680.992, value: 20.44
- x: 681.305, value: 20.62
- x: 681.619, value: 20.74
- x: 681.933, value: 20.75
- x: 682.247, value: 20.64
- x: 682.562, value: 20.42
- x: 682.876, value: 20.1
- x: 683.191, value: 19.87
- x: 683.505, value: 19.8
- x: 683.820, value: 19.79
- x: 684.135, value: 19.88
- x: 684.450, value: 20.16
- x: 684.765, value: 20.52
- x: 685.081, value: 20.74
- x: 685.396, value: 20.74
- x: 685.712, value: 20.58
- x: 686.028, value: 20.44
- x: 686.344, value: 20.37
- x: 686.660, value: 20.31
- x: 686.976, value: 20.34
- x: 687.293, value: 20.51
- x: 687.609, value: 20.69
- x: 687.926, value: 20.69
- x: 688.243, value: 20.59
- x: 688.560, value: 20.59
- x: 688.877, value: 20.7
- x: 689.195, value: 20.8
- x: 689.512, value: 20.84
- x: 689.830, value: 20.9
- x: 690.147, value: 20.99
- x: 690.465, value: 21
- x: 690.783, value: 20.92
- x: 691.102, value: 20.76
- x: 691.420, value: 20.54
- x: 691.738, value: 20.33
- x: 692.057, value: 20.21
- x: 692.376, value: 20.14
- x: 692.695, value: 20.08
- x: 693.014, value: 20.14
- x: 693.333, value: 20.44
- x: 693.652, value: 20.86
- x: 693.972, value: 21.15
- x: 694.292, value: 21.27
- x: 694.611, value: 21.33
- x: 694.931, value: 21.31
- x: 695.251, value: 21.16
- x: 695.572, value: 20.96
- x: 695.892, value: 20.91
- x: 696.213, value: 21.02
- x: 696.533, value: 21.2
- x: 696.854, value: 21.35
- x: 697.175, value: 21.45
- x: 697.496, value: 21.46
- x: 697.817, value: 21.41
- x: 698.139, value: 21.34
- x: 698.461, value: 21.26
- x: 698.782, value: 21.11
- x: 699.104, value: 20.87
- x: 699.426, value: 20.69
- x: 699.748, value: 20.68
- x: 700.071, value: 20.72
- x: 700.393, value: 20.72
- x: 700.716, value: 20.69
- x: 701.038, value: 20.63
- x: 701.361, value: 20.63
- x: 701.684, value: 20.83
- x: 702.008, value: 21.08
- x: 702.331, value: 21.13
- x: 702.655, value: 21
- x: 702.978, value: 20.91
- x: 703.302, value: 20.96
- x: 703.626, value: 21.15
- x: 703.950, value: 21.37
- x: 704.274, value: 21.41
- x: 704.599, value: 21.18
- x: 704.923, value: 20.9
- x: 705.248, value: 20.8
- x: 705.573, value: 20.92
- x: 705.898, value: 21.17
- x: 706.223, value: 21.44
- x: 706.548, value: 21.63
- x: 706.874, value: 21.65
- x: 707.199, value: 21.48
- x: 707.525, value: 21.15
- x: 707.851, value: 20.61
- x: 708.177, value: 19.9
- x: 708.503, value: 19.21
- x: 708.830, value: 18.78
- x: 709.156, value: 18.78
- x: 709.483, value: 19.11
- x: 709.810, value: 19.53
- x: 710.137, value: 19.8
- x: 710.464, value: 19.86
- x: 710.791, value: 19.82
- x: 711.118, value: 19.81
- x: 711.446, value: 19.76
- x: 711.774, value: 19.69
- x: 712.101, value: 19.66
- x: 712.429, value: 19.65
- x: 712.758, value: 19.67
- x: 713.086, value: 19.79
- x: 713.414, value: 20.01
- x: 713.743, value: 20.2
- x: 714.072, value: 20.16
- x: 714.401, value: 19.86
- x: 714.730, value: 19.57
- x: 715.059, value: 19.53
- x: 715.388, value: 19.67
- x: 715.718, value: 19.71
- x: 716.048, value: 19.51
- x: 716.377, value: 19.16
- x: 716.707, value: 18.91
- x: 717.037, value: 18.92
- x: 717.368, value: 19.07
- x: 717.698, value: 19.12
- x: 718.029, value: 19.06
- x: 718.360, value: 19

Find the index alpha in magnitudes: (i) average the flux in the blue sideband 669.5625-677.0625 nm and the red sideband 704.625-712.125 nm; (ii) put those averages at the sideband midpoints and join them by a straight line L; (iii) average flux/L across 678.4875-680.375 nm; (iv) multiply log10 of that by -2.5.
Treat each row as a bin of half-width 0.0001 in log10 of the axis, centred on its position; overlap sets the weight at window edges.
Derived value 0.09 mag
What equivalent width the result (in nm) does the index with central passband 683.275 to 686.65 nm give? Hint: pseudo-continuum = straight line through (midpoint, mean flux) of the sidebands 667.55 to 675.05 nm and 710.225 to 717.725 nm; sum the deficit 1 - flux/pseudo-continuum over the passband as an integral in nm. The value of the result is 0.09 nm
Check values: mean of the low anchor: 21.4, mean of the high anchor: 19.6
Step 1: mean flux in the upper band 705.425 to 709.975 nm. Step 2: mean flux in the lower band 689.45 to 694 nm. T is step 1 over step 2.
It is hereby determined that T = 1.0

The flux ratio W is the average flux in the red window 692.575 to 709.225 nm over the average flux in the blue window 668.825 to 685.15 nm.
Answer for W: 1.0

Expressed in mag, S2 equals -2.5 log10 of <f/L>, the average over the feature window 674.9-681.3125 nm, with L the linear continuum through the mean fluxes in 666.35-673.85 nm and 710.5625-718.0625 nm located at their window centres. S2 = 0.12 mag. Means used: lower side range 21.6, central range 19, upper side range 19.6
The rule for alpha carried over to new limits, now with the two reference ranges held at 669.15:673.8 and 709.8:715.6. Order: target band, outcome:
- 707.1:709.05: -0.007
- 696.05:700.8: -0.037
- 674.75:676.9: 0.055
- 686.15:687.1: 0.025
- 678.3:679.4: 0.192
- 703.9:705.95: -0.052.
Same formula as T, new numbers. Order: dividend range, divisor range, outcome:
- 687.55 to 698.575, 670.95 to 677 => 1.01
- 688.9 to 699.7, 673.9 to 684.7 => 1.07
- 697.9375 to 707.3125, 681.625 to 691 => 1.03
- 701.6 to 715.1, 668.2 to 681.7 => 1.01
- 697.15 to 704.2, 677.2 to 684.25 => 1.09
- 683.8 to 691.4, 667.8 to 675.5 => 0.96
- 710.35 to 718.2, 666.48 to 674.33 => 0.91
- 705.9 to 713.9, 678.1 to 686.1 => 1.01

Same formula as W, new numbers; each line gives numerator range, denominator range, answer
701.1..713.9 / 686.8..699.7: 0.98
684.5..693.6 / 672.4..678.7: 1.06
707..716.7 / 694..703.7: 0.94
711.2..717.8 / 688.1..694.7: 0.95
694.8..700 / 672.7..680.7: 1.09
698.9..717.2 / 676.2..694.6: 1.01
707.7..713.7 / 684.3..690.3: 0.95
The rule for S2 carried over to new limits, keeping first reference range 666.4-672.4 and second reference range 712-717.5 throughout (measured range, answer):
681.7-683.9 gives 0.05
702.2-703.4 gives -0.04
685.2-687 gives 0.03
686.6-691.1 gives 0.01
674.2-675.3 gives 0.05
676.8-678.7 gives 0.26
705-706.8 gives -0.06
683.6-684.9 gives 0.05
